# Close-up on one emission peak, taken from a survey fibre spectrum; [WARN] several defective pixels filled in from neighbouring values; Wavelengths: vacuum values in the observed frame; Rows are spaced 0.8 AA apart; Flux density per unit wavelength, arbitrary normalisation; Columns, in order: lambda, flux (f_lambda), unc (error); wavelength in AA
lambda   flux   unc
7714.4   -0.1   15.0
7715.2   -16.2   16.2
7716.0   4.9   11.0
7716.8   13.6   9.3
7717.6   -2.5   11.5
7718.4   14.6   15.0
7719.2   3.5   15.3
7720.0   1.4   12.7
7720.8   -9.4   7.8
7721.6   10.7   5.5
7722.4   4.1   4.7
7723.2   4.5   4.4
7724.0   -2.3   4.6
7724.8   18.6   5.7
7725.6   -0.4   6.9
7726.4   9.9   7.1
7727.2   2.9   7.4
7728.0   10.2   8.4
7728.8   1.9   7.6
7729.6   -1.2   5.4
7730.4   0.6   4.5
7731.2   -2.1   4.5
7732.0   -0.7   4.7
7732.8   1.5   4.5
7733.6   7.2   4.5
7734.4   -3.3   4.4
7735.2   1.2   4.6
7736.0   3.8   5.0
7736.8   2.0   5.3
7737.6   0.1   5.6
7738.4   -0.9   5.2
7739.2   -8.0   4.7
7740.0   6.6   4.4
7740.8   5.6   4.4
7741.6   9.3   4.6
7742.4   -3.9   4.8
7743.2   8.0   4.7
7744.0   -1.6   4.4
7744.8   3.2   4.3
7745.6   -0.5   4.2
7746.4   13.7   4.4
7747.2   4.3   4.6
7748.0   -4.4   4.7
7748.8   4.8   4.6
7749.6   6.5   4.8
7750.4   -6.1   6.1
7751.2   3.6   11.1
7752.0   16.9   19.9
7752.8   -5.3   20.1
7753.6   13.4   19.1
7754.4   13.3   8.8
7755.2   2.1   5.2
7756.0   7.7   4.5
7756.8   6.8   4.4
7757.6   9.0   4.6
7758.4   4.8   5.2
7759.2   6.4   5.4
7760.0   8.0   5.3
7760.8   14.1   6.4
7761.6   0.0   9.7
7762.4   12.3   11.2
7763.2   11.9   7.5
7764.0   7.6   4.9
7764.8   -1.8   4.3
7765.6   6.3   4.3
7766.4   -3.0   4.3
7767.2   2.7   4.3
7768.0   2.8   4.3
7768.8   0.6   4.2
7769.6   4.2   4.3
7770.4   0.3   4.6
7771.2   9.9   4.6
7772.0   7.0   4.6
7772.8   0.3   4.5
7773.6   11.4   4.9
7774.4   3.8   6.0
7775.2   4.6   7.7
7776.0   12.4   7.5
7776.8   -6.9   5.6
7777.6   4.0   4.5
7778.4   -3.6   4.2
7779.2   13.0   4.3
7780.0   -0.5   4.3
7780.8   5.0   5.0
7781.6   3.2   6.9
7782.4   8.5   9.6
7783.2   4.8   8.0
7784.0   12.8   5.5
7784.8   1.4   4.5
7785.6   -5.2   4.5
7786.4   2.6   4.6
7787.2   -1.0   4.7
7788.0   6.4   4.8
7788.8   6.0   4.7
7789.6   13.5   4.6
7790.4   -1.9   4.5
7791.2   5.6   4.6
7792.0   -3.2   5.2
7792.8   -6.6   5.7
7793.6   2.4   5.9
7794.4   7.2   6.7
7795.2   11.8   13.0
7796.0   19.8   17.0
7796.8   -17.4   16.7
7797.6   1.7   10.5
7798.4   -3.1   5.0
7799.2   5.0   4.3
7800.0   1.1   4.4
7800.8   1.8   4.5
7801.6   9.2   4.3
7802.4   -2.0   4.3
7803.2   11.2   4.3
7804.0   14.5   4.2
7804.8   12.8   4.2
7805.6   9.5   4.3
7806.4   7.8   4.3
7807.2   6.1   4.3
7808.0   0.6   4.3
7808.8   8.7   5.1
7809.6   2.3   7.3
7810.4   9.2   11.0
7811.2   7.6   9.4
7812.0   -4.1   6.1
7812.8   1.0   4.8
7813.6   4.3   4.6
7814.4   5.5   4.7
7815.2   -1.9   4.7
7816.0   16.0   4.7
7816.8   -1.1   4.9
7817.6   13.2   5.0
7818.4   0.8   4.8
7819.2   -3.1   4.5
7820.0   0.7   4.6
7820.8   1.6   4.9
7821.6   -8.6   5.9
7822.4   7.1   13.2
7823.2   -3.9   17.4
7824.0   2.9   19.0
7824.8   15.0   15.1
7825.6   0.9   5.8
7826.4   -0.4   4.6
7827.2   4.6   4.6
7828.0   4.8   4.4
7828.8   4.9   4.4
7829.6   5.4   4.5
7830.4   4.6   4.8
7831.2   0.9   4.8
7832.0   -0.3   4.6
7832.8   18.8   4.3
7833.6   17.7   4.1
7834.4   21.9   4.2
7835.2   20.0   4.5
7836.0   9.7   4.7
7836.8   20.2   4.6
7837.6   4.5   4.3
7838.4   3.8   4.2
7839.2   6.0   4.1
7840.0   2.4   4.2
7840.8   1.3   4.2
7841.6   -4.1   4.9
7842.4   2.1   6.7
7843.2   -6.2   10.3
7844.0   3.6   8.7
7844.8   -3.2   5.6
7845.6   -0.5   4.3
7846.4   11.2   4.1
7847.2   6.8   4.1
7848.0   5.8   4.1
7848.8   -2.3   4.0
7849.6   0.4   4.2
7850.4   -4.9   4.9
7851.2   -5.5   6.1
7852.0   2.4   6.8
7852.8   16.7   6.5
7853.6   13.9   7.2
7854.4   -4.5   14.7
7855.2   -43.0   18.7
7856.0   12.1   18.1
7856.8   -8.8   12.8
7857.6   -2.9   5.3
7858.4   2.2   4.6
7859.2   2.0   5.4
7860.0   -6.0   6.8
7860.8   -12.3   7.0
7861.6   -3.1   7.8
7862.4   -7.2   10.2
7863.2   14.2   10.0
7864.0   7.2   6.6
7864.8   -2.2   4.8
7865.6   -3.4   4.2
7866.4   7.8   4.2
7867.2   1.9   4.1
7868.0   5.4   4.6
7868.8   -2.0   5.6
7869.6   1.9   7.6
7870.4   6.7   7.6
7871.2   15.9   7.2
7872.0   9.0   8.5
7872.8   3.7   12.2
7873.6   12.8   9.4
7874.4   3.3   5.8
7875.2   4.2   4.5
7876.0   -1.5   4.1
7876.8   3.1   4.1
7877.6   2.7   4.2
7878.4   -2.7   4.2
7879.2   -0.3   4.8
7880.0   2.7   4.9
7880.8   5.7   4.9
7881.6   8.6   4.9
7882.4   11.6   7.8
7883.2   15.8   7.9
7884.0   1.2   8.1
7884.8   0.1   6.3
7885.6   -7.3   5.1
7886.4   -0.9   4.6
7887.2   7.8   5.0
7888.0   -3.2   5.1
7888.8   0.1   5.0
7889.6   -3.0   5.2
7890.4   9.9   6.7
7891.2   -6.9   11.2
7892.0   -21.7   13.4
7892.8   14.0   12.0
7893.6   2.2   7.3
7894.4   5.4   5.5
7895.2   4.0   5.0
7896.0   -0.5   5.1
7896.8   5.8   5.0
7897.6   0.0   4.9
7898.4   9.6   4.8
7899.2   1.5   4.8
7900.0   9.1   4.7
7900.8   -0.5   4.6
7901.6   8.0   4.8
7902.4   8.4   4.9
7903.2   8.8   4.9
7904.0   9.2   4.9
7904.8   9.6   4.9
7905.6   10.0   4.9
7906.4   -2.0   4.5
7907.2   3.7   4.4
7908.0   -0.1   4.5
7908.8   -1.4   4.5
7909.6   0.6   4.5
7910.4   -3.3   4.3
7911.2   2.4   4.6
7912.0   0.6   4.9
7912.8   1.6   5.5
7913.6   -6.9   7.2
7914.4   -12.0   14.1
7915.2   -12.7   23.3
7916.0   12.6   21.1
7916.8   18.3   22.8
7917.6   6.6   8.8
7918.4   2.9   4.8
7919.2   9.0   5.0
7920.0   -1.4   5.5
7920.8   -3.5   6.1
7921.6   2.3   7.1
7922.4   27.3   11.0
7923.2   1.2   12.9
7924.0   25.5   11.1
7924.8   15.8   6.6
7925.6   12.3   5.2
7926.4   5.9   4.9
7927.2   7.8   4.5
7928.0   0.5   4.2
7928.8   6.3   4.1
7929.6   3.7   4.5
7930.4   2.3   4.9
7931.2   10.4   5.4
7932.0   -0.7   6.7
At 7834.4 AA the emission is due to H-gamma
